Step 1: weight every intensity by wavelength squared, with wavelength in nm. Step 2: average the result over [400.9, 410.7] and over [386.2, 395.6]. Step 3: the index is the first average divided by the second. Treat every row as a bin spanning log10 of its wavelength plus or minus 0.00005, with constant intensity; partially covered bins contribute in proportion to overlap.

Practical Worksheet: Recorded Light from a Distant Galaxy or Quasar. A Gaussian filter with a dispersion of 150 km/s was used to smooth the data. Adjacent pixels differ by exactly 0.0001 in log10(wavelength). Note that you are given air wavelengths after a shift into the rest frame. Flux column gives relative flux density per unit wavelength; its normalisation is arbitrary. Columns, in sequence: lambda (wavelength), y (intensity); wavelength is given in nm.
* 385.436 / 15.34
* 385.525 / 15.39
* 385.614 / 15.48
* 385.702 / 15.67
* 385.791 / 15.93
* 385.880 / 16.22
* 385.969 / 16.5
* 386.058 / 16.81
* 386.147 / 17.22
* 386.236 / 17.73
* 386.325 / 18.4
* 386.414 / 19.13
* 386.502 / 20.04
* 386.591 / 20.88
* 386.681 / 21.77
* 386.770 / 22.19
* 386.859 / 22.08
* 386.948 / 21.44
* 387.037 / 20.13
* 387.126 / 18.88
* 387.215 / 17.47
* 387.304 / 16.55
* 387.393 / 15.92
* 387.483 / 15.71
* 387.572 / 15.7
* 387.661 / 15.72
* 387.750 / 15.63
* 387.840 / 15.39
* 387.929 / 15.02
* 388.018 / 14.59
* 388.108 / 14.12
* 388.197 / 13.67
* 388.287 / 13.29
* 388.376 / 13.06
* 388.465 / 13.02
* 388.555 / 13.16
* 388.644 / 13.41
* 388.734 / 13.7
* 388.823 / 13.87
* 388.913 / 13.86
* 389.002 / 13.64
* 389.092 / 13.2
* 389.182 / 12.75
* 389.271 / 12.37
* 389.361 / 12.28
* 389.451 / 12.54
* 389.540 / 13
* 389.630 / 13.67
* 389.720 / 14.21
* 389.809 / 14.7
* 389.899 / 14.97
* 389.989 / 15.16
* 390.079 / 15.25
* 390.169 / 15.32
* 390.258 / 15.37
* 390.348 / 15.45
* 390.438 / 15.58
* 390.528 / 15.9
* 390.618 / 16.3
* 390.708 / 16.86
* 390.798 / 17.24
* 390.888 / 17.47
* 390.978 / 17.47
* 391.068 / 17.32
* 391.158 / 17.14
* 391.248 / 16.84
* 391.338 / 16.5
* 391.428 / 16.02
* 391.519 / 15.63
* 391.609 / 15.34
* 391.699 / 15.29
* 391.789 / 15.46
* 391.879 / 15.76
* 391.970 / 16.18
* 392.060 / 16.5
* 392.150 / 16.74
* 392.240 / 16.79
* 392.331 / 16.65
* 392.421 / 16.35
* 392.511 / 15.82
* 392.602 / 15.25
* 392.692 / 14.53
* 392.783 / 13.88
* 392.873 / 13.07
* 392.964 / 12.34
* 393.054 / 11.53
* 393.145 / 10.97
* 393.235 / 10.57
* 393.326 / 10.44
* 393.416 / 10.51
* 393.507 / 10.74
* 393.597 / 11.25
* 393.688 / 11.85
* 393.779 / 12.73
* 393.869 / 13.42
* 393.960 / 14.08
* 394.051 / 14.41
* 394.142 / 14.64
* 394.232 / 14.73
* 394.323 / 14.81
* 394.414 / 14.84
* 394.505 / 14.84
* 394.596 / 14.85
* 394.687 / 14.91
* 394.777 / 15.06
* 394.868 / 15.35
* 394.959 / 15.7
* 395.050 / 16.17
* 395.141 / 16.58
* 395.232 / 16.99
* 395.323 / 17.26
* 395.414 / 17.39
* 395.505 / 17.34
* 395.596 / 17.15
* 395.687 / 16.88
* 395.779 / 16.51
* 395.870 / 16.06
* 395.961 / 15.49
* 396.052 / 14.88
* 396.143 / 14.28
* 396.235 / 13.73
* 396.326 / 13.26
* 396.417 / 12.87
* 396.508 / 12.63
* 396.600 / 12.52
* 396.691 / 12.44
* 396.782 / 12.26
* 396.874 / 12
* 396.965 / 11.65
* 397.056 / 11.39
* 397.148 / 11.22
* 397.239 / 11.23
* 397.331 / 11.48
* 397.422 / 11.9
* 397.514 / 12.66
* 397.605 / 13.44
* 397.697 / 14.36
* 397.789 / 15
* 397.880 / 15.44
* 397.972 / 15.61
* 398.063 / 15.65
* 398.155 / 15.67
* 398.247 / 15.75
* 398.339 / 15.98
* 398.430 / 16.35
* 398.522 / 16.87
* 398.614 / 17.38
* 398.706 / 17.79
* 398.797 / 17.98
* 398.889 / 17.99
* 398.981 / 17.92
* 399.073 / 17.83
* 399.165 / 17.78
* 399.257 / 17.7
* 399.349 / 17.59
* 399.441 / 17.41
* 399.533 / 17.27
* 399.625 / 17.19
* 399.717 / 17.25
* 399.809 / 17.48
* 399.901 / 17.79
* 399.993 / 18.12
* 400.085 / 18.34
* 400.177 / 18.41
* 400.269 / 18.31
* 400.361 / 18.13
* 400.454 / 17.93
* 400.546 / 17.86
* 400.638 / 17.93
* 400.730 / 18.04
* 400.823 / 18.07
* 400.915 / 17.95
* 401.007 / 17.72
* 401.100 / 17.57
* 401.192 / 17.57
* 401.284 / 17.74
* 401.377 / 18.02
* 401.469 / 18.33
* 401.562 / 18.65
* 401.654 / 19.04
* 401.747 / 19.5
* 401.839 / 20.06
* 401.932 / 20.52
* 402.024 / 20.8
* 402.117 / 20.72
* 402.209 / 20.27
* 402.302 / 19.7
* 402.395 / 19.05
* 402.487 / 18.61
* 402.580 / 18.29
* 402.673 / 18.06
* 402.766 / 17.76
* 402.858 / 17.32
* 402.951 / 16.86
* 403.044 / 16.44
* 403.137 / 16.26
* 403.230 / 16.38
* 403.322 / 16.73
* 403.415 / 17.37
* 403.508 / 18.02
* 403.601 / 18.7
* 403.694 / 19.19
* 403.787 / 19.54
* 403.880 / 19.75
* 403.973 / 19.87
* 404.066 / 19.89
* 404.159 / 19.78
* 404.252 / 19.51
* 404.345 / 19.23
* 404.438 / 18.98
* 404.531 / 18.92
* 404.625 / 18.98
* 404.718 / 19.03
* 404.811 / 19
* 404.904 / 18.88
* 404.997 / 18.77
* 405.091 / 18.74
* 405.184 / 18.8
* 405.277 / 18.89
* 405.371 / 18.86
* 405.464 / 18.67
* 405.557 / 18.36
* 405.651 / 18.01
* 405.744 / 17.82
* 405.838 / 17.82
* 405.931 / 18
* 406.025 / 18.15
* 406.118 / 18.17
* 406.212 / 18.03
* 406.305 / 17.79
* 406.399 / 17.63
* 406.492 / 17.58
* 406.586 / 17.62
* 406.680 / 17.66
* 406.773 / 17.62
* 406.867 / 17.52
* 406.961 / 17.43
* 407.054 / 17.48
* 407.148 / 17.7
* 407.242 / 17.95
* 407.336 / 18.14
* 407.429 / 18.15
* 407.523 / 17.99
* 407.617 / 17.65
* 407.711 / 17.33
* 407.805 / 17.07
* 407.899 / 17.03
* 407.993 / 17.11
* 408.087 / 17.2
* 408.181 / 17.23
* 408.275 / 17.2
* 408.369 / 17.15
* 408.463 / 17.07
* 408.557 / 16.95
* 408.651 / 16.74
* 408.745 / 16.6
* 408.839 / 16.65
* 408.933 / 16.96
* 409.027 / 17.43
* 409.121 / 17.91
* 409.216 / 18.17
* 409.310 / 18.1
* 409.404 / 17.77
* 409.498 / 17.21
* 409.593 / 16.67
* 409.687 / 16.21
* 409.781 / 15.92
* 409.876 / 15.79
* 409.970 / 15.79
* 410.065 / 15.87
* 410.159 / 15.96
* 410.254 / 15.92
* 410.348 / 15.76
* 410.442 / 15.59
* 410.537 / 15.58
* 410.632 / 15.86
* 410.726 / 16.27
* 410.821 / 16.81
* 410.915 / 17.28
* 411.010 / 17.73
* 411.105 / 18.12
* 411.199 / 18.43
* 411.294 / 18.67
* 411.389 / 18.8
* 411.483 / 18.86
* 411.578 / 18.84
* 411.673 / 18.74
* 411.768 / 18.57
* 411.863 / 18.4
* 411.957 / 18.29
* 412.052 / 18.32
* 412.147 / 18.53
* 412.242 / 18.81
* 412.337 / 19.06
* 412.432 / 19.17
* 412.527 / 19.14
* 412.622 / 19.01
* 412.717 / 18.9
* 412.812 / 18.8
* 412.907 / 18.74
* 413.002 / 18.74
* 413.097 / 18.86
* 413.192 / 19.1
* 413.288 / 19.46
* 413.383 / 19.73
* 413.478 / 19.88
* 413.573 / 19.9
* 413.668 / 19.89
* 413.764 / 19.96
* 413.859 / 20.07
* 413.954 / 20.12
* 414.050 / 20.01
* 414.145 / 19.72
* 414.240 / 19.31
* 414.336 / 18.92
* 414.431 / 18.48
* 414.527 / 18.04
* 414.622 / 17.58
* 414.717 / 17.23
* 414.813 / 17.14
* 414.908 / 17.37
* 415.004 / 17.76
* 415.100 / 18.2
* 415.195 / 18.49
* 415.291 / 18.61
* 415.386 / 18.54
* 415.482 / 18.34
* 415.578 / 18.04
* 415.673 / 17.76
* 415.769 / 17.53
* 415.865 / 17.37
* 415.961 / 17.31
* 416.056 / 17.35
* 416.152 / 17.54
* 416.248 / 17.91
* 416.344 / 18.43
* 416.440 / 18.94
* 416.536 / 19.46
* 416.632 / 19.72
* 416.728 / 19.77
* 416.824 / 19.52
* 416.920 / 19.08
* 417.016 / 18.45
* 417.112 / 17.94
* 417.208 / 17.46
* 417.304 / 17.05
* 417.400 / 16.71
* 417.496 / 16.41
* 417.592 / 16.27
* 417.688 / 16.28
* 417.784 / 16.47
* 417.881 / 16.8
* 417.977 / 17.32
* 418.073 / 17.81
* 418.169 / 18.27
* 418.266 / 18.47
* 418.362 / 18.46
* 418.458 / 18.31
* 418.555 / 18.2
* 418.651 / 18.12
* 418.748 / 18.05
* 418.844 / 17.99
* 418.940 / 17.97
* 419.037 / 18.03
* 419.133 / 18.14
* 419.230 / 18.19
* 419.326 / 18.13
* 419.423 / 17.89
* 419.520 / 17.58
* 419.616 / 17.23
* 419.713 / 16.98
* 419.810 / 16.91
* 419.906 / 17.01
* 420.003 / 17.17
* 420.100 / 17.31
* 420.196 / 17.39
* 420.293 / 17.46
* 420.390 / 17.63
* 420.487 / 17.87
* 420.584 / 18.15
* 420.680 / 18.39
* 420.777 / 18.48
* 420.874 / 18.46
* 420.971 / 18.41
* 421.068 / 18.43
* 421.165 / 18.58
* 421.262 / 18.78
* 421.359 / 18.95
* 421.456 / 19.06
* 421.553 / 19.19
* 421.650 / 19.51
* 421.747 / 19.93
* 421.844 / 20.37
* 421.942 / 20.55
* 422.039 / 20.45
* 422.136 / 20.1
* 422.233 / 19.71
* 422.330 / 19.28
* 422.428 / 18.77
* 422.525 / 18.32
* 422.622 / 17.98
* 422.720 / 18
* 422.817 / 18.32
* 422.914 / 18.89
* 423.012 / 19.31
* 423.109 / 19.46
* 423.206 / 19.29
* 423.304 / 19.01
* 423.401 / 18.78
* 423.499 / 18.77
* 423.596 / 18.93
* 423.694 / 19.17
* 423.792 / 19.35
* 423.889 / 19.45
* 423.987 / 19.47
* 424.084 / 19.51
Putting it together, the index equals 1.26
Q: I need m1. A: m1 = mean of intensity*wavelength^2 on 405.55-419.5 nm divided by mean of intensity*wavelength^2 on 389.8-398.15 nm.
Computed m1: 1.3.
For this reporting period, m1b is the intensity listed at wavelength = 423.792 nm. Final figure 19.35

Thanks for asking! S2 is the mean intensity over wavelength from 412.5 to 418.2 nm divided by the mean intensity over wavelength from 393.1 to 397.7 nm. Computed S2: 1.33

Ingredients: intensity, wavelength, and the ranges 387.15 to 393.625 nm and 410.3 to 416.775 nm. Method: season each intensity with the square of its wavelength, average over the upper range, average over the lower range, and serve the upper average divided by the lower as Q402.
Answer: 1.4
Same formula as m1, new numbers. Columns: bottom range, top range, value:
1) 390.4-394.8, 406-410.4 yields 1.26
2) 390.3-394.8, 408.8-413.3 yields 1.31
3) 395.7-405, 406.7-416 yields 1.11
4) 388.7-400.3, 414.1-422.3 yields 1.36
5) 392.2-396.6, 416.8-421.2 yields 1.39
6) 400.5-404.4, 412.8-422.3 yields 1.07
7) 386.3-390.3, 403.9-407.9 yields 1.28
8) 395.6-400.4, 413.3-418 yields 1.29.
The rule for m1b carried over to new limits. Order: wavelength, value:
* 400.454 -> 17.93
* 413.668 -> 19.89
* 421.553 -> 19.19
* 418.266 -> 18.47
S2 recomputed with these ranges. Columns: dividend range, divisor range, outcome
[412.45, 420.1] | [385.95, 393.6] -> 1.18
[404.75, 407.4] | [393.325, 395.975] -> 1.22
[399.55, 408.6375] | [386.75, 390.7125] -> 1.20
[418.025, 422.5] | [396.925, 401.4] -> 1.12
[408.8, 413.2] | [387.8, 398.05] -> 1.22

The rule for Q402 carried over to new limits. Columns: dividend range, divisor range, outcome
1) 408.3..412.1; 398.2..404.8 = 0.99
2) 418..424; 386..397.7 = 1.43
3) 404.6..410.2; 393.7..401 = 1.18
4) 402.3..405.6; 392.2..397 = 1.37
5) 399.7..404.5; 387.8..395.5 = 1.33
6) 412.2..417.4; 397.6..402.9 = 1.13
